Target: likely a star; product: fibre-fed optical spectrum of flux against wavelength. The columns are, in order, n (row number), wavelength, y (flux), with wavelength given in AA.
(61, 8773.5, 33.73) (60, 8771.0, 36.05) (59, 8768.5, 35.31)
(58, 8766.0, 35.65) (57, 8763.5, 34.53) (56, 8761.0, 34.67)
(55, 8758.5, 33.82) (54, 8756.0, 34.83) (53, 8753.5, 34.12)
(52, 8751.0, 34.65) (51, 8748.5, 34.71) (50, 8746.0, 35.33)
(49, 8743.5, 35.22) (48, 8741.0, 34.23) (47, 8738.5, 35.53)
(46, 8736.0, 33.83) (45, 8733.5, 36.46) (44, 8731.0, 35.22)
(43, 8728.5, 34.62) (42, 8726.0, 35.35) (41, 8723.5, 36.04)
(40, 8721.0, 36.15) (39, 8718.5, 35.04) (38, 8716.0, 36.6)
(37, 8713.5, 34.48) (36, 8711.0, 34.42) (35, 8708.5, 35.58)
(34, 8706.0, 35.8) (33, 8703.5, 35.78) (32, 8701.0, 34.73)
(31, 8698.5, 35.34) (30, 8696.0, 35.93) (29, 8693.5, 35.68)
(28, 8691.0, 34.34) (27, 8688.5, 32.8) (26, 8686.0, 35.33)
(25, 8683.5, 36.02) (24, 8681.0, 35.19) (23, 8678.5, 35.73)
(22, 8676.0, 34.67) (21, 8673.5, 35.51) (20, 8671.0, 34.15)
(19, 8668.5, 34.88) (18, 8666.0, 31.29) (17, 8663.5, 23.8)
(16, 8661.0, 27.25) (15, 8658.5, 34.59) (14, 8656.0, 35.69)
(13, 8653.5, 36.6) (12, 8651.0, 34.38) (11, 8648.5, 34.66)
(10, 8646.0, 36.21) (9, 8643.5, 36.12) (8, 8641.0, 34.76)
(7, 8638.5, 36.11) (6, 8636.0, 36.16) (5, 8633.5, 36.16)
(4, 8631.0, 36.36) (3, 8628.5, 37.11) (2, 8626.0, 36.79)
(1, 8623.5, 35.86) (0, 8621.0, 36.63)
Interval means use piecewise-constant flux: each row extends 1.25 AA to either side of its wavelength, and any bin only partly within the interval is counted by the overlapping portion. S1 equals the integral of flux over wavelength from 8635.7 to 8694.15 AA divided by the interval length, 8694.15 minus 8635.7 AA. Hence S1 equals 34.2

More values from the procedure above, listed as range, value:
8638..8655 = 35.5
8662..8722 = 34.5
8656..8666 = 29.8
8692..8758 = 35.2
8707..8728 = 35.4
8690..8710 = 35.4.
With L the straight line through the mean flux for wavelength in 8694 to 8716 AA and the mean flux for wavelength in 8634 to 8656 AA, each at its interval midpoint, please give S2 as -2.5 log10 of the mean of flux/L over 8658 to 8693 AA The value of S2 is 0.070 mag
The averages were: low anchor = 35.6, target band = 33.3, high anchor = 35.3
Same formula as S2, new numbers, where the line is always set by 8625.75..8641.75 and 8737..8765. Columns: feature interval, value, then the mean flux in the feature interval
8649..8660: 0.03 mag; 35.1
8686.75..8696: 0.03 mag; 34.6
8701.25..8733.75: -0.01 mag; 35.4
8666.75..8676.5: 0.03 mag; 34.6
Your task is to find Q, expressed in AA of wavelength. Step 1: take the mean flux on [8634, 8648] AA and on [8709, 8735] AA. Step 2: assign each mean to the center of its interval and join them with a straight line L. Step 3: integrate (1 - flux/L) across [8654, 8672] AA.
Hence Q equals 2.0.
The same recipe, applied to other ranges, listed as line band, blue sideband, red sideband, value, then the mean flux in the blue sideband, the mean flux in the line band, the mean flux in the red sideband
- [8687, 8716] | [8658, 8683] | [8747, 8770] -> -1.4 AA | 32.7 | 35.1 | 34.7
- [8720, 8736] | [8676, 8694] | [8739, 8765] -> -0.3 AA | 35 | 35.5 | 34.6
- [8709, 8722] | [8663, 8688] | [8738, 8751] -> -0.3 AA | 33.9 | 35.3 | 34.9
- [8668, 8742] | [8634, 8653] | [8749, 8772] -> 0.0 AA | 35.6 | 35.2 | 34.8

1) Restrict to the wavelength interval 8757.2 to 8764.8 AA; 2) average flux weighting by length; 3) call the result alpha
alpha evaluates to 34.4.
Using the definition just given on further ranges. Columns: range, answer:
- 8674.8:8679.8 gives 35.2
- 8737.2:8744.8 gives 35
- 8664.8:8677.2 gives 34.1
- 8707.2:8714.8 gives 34.8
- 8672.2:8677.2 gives 35.1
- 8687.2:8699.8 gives 34.8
